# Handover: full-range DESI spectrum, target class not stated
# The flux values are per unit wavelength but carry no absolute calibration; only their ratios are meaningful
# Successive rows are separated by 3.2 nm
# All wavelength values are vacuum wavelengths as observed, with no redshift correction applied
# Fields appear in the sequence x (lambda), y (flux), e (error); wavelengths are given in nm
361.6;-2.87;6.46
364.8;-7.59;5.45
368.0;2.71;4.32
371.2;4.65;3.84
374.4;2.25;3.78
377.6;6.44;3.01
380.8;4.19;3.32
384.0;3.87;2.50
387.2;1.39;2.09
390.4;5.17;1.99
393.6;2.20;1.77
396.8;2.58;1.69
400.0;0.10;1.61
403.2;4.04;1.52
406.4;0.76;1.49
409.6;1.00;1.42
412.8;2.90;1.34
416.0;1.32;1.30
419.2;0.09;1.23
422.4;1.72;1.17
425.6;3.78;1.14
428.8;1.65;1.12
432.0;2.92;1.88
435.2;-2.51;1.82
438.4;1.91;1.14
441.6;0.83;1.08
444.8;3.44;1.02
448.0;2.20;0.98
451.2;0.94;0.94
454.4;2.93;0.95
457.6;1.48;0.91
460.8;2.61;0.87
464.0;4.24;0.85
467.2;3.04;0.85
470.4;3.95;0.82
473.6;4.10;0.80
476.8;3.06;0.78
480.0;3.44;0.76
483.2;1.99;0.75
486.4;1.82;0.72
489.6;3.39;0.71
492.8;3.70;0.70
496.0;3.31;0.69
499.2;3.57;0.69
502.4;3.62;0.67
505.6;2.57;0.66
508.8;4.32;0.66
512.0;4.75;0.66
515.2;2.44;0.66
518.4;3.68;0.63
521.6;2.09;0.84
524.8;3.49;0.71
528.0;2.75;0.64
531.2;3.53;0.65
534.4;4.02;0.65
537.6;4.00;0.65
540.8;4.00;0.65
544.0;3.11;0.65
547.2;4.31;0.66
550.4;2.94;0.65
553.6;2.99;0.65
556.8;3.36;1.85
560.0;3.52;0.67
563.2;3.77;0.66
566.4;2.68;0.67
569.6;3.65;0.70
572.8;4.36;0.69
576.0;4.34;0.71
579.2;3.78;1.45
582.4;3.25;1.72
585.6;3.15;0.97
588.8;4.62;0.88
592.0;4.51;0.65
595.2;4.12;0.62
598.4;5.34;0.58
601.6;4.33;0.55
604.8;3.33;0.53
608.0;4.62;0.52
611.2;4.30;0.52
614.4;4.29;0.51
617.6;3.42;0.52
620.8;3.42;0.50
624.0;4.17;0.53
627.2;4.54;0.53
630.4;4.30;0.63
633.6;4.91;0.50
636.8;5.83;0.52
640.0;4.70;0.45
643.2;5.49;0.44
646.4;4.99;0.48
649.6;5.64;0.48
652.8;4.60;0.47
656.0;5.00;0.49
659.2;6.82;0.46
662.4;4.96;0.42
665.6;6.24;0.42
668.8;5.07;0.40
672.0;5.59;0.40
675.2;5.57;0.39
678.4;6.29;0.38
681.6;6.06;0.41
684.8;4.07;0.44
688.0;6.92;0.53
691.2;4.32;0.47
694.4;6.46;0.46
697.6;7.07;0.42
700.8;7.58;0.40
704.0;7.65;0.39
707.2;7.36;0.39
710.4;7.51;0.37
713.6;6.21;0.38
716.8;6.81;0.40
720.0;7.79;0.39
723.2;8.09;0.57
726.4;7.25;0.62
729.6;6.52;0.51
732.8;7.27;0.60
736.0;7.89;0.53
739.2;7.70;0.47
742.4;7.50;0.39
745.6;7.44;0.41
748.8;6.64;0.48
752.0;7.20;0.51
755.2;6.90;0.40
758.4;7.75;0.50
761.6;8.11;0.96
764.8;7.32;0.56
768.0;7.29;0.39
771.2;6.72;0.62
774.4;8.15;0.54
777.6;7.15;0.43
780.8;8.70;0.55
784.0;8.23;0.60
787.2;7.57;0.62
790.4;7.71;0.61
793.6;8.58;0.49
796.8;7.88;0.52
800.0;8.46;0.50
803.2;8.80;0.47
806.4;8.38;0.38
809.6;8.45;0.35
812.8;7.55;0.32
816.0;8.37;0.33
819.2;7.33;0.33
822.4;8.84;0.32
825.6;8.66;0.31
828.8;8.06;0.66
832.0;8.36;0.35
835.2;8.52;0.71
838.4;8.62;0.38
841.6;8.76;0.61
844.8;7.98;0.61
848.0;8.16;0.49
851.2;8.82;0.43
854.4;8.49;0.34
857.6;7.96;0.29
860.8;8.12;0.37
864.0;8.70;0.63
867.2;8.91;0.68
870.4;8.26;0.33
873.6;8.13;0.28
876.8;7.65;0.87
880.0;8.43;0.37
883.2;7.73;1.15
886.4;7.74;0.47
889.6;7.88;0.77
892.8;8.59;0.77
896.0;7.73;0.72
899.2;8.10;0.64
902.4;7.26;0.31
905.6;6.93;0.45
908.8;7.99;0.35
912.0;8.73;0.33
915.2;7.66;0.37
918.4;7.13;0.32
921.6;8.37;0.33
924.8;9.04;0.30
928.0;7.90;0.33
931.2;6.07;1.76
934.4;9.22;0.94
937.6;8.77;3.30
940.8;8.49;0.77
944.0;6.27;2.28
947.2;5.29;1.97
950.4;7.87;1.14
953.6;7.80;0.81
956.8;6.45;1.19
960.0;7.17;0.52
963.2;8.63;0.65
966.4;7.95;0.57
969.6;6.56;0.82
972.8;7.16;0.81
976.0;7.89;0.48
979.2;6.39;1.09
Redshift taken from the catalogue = 0.741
